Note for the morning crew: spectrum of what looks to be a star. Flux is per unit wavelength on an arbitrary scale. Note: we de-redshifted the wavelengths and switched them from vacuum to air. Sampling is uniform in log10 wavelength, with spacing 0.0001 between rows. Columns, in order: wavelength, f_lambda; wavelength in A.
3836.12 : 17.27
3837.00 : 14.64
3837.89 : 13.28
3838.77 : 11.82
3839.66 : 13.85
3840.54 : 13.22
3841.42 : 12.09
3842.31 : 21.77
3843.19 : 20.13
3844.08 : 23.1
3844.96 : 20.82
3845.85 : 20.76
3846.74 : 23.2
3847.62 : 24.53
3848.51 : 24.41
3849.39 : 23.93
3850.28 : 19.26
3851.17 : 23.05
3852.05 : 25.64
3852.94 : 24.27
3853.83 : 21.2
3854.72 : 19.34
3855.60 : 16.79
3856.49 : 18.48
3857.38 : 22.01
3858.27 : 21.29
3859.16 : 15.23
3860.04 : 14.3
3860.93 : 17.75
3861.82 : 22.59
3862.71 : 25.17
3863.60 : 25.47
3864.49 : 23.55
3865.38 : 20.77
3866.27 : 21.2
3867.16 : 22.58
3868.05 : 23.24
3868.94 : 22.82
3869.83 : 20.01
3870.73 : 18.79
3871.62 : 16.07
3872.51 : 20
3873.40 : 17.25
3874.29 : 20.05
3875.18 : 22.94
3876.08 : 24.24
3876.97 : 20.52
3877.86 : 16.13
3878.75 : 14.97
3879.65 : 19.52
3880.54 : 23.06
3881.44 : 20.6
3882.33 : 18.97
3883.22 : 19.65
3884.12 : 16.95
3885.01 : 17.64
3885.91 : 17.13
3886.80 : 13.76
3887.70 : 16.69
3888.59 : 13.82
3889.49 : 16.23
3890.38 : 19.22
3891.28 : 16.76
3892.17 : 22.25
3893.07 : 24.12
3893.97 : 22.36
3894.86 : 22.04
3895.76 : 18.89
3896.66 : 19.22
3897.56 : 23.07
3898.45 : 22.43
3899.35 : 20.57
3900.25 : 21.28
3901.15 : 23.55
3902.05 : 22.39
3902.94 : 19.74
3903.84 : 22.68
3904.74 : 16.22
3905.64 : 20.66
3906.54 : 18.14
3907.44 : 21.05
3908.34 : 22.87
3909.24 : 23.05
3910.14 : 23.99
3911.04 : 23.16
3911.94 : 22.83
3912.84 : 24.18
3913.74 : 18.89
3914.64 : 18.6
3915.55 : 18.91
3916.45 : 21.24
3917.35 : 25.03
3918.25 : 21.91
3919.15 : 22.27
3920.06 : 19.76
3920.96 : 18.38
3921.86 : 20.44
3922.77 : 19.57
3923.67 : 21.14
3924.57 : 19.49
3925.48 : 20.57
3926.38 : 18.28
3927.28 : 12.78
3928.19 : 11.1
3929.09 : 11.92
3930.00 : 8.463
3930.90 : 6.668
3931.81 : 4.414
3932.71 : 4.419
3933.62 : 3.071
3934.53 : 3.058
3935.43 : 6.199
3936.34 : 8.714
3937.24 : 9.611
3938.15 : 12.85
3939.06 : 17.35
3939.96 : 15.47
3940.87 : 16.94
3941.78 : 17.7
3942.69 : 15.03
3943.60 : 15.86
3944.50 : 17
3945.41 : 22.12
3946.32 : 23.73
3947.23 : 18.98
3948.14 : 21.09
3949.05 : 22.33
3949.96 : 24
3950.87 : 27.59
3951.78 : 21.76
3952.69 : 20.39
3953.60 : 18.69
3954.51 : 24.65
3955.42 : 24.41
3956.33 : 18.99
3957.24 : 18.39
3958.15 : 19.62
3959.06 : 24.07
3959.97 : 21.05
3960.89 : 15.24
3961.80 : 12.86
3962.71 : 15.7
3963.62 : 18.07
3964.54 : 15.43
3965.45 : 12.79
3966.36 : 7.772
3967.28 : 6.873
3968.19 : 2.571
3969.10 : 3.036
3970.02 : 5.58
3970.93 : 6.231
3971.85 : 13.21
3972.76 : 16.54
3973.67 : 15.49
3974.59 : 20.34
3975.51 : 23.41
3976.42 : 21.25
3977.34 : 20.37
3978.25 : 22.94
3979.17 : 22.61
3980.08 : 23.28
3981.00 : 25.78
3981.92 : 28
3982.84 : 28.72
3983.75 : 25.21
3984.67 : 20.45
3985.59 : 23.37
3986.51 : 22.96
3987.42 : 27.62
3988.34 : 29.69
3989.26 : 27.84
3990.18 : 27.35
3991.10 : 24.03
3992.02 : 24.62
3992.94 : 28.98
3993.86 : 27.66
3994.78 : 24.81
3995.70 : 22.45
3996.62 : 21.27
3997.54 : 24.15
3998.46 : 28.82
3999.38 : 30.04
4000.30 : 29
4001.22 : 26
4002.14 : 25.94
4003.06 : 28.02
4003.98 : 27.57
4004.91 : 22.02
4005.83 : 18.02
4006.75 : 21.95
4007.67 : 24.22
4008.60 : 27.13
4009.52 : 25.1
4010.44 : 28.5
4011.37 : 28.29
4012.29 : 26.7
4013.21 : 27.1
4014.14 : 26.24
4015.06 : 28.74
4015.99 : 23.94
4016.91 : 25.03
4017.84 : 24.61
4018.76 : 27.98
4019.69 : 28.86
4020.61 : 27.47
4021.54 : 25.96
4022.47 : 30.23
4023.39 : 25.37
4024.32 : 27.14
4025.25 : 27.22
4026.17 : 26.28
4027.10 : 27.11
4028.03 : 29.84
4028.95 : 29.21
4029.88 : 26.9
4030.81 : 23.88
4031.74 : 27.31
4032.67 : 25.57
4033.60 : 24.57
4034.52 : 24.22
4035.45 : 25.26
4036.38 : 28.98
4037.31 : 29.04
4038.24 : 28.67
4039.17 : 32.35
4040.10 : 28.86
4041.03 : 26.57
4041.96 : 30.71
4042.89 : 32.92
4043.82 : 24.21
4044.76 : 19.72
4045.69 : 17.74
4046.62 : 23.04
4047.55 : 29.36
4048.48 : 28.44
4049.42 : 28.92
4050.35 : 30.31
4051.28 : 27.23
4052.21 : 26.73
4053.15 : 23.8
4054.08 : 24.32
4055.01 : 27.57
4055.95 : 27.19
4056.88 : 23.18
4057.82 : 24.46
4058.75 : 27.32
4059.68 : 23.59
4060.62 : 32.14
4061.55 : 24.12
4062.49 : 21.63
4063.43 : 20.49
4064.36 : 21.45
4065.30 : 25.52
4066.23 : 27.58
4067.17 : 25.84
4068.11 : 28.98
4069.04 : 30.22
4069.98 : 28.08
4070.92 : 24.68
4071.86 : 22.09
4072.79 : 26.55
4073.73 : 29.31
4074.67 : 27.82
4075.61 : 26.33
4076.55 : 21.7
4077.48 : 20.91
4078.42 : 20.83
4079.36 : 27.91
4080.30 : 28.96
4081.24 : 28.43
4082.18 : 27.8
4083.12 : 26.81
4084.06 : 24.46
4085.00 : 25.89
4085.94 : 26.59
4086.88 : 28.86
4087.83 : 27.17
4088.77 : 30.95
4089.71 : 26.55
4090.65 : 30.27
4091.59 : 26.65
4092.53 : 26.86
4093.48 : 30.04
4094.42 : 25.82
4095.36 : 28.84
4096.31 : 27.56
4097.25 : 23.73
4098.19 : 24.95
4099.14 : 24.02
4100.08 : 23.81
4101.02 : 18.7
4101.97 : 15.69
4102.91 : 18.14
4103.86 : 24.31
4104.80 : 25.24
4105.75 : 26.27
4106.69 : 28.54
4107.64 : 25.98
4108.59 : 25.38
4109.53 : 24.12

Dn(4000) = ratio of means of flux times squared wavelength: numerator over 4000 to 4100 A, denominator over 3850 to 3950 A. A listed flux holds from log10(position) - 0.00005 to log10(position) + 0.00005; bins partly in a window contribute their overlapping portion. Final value 1.52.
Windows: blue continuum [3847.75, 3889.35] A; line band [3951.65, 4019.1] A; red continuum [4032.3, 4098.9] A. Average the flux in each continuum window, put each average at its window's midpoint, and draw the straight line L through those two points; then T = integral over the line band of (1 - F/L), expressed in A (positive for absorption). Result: 5.7 A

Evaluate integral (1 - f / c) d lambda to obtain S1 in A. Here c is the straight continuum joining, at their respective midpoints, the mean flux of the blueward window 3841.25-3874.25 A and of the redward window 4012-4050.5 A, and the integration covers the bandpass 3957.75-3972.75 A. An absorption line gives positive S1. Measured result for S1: 7.3 A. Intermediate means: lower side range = 20.9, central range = 12.6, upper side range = 26.9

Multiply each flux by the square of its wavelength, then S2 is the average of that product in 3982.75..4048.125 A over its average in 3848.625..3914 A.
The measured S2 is 1.38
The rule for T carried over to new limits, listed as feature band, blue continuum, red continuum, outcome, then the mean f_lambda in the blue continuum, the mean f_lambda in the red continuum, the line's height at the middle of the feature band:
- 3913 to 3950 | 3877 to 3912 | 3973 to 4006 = 9.8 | 19.9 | 24.7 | 21.8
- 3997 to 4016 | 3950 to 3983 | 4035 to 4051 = -2.7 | 17.9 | 27.4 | 22.8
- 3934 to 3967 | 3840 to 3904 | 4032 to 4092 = 8.0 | 20.3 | 26.4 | 22.8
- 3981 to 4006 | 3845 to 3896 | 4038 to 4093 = -1.8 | 20.2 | 26.4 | 24.1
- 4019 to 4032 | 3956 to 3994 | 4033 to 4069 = -1.8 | 19.4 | 26.3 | 24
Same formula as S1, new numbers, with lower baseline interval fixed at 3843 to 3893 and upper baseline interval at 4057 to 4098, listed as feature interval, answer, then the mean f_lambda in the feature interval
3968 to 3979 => 4.0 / 14.8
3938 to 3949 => 2.1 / 18.1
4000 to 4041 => -3.3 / 26.6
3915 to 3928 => 1.2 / 19.8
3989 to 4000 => -1.0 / 26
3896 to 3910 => 0.0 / 21.2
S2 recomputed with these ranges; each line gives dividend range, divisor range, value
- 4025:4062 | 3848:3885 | 1.42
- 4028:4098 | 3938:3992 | 1.44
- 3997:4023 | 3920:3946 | 2.00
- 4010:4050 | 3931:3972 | 1.88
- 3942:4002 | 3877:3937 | 1.19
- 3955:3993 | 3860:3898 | 1.02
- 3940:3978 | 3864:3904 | 0.90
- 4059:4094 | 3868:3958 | 1.54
